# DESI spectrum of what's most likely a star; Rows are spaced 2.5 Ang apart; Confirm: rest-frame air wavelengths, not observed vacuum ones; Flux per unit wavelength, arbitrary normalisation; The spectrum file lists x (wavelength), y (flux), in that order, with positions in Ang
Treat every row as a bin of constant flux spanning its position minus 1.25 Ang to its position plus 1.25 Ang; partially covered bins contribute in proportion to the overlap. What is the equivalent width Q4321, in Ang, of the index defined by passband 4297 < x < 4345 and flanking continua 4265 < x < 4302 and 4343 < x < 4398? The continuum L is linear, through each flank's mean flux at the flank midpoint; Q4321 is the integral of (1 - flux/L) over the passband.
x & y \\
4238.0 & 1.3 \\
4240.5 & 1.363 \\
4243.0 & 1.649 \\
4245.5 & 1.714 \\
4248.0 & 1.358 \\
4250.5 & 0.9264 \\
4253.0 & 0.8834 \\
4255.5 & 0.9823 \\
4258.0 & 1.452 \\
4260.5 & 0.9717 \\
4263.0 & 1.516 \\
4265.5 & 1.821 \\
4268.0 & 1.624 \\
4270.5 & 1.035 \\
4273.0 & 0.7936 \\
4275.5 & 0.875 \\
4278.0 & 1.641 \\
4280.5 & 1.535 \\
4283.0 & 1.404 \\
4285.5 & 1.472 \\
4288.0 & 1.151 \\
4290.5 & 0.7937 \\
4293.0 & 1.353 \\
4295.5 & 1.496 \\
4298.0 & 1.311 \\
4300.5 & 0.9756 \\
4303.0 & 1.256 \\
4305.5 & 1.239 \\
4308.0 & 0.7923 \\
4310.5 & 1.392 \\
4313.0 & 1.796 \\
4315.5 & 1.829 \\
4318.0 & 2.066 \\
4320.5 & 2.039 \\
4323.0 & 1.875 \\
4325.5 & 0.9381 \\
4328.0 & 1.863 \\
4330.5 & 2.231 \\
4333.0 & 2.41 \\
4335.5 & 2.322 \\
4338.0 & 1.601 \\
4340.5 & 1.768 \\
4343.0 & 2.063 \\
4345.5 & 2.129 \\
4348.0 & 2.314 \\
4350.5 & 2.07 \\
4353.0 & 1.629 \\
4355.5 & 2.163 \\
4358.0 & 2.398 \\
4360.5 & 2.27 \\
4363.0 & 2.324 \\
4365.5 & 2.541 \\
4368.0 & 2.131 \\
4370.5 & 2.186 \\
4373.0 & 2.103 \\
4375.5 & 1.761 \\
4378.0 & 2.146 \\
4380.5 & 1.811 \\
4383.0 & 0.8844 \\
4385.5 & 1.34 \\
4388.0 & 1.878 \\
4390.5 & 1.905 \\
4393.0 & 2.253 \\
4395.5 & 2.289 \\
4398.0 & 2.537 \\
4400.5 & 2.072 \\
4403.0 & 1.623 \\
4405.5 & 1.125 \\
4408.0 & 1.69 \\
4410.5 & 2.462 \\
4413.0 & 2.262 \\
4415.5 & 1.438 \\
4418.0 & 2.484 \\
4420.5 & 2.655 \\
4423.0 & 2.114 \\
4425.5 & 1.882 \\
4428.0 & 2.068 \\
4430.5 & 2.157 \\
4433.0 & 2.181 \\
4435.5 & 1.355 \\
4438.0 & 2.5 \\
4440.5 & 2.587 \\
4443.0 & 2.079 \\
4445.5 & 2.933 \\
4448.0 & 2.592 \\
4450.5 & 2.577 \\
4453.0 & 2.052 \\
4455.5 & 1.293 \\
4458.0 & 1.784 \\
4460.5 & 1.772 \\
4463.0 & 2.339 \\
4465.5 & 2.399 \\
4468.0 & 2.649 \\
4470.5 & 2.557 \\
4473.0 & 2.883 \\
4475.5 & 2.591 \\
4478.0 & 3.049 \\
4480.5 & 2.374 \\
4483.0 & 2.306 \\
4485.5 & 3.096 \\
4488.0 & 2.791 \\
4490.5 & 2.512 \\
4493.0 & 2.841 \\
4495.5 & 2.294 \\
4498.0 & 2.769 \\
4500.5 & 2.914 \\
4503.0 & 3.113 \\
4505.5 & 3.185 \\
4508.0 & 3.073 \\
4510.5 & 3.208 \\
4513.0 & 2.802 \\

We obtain -1.9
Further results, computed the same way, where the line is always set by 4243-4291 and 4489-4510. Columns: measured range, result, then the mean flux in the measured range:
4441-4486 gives 3.63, 2.4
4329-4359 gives -4.86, 2.09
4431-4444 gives 1.55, 2.14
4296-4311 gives 3.51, 1.17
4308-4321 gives -0.88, 1.71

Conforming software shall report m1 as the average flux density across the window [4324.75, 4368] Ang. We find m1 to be 2.08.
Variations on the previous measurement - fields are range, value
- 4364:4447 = 2.05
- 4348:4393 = 1.99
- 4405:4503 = 2.34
